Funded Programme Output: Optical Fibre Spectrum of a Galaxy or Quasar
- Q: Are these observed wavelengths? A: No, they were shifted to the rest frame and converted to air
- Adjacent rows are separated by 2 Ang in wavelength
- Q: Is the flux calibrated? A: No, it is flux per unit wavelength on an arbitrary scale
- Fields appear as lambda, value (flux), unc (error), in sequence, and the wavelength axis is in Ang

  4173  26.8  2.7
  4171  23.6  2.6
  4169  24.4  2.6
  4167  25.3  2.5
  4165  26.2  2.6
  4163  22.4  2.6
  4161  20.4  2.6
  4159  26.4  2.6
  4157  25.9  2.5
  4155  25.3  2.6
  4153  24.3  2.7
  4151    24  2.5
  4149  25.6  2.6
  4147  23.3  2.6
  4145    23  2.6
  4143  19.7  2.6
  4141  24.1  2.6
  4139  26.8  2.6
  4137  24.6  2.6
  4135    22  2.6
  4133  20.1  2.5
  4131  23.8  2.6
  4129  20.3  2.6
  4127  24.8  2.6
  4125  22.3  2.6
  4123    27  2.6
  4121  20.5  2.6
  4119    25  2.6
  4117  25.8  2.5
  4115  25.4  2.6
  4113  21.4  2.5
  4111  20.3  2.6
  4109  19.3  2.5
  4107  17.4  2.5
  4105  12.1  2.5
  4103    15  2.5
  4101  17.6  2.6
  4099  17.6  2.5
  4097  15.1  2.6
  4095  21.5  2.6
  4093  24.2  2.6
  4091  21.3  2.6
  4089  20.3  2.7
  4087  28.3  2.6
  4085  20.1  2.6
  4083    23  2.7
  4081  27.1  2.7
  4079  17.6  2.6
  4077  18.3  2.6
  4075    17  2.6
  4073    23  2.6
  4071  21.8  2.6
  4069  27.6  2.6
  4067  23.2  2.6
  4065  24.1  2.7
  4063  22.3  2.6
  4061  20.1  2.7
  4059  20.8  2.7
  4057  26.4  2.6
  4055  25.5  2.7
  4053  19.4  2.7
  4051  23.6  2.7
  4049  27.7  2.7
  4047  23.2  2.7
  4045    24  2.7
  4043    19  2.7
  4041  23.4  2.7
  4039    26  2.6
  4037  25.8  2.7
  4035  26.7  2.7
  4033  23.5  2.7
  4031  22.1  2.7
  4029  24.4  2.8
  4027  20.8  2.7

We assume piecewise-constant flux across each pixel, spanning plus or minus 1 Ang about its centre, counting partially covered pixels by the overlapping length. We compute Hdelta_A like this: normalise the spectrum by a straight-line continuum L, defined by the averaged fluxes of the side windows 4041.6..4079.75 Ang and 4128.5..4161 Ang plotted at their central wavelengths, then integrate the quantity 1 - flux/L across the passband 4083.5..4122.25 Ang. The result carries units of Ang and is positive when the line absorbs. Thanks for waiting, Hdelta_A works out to 4.24 Ang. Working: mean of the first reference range 22.4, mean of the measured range 20.5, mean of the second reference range 23.7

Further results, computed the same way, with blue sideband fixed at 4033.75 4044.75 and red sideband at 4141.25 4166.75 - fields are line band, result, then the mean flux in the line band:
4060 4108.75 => 7.0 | 20.6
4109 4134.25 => 1.1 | 22.9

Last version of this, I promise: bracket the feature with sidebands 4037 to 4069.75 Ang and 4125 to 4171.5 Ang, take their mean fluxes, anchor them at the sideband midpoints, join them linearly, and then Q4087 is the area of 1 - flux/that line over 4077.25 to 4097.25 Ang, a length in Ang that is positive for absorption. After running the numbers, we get 1.39 Ang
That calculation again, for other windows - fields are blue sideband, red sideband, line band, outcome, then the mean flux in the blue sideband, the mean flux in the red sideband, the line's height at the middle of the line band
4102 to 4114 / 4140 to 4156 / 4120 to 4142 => -2.3 Ang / 17.6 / 23.7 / 21.1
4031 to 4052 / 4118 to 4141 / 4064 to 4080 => 1.6 Ang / 24.2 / 23.4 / 23.9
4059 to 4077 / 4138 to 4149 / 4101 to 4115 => 2.9 Ang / 22.1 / 23.6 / 22.9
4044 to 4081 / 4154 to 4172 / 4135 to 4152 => 0.2 Ang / 22.7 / 24.4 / 24.1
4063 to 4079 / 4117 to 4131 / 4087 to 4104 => 2.3 Ang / 21.9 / 23.5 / 22.6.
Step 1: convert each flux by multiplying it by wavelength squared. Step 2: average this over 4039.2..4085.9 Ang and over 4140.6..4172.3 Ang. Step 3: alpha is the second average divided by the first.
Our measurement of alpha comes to 1.1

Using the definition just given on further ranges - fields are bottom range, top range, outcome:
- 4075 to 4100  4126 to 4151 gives 1.13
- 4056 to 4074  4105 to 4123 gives 0.95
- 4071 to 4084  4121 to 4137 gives 1.11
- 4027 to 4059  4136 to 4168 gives 1.07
